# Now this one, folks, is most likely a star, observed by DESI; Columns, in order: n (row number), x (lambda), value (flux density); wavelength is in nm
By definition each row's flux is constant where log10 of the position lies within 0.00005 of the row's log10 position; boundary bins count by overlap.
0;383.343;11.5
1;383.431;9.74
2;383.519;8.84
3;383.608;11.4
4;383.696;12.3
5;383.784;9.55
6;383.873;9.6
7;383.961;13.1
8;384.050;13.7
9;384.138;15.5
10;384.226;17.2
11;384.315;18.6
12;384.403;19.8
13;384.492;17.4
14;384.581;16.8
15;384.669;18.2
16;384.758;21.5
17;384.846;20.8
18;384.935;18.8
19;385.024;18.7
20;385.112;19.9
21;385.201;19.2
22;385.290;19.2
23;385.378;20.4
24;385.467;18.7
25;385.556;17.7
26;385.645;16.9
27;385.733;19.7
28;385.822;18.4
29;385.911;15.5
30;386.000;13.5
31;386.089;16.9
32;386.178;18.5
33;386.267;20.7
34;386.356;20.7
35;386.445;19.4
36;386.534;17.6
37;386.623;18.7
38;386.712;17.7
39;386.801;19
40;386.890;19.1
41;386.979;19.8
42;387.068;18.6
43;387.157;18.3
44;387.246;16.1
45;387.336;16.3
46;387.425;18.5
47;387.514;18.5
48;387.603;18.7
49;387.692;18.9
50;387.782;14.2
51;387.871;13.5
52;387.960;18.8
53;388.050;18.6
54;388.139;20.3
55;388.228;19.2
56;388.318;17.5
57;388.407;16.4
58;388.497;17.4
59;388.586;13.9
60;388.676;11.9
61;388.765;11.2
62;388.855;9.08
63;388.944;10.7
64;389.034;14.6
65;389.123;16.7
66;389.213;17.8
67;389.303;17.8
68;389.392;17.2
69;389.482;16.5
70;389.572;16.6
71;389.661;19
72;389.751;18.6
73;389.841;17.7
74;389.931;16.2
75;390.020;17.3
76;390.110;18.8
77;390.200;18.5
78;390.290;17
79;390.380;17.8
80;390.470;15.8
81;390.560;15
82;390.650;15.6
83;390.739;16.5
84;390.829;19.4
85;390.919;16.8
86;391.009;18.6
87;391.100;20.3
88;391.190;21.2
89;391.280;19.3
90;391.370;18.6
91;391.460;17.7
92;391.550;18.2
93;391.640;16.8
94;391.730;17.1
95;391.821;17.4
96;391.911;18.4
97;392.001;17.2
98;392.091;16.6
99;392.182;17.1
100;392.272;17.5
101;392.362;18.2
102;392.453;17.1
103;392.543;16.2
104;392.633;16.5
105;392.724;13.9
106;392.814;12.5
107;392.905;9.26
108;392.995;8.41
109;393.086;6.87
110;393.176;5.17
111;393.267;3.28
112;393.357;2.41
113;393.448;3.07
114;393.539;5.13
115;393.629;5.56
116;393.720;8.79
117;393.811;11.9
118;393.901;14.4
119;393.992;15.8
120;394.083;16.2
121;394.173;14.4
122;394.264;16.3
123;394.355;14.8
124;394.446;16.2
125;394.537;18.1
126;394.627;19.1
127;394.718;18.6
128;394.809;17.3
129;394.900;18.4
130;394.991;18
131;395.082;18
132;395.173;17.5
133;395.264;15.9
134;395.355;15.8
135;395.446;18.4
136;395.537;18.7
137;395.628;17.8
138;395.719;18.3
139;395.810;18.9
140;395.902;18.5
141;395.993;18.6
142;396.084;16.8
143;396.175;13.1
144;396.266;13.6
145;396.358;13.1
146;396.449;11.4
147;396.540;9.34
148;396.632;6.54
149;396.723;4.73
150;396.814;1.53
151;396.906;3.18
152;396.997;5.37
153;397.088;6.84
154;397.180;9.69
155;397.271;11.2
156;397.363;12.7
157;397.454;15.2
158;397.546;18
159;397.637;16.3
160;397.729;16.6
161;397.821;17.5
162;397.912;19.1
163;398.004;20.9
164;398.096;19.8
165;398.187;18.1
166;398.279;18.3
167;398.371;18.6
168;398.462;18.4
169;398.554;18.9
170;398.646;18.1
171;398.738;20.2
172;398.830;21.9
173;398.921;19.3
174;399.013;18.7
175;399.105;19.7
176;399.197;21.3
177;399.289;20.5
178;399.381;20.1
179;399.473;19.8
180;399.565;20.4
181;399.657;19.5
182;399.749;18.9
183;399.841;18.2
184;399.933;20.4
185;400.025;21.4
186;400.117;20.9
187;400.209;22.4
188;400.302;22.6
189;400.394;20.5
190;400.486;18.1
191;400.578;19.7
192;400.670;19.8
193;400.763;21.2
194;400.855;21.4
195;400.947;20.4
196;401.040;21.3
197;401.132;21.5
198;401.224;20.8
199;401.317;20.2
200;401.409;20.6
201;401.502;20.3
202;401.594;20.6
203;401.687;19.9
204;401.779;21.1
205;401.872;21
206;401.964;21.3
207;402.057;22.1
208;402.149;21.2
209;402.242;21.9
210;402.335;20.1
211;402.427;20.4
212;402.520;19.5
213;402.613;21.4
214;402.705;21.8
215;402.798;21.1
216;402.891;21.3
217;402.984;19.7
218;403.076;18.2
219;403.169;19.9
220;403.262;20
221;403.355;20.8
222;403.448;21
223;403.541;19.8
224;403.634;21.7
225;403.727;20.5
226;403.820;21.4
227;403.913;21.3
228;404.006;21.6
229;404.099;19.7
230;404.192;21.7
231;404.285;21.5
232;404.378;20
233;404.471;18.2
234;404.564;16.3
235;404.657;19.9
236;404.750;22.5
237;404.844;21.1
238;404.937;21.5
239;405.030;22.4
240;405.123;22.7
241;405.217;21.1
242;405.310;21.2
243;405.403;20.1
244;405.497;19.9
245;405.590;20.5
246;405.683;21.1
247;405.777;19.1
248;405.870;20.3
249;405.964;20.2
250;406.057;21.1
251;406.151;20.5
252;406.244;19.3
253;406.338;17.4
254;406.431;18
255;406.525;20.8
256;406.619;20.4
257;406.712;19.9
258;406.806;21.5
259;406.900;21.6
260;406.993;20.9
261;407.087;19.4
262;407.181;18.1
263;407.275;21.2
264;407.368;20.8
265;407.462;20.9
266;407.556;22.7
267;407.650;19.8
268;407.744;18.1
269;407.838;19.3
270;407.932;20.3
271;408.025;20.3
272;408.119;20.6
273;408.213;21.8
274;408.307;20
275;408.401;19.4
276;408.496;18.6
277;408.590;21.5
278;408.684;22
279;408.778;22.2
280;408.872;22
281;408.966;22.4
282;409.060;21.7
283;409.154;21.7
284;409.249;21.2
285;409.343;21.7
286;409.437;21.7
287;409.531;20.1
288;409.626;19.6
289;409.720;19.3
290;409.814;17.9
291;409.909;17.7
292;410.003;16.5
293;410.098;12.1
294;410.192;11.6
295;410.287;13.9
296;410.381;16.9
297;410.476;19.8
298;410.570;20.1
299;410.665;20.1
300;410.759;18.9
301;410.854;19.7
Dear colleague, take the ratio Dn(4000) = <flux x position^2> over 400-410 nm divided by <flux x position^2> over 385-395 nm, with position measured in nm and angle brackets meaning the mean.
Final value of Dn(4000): 1.37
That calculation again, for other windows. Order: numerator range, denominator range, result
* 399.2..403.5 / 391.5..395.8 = 1.47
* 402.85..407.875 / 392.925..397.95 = 1.65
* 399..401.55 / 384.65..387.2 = 1.17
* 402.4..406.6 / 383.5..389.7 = 1.32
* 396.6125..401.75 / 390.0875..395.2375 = 1.22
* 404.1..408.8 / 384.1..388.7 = 1.25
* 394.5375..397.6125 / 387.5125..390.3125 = 0.88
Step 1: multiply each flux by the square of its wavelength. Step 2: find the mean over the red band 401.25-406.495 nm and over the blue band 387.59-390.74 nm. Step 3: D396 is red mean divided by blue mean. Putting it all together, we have 1.35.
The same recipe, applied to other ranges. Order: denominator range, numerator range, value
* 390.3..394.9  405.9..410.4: 1.45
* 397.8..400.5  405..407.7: 1.07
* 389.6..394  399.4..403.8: 1.46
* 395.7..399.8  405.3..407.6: 1.34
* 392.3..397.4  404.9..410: 1.70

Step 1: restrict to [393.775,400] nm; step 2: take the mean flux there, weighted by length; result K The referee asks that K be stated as 16.2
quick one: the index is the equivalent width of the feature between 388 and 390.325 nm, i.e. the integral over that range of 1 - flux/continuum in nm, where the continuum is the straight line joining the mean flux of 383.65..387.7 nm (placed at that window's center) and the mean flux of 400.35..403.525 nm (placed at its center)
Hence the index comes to 0.239 nm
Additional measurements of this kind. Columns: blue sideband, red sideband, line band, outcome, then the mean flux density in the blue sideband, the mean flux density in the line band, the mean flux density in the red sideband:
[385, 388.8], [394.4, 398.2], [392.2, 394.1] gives 0.594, 17.7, 10.9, 14.8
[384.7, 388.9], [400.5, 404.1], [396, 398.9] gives 0.828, 17.7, 14.1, 20.7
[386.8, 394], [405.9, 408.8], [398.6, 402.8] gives -0.483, 15.5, 20.5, 20.3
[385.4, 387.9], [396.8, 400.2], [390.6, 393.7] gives 0.597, 17.9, 14.2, 17.1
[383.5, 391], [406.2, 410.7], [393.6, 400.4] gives 0.733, 17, 16.3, 19.7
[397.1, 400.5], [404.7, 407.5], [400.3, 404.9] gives -0.233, 18.6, 20.6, 20.5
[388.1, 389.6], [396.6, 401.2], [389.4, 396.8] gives 0.510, 15.5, 15.2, 17.4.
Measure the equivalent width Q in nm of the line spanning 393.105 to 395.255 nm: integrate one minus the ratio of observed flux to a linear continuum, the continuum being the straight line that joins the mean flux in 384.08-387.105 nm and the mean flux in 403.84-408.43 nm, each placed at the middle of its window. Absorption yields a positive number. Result 0.71 nm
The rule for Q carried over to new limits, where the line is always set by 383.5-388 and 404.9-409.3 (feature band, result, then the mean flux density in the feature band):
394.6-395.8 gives 0.06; 17.8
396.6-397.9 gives 0.57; 10.7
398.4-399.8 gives -0.02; 19.7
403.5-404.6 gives -0.01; 20.4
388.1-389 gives 0.15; 14.7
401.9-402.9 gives -0.06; 21.1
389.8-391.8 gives 0.04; 17.7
